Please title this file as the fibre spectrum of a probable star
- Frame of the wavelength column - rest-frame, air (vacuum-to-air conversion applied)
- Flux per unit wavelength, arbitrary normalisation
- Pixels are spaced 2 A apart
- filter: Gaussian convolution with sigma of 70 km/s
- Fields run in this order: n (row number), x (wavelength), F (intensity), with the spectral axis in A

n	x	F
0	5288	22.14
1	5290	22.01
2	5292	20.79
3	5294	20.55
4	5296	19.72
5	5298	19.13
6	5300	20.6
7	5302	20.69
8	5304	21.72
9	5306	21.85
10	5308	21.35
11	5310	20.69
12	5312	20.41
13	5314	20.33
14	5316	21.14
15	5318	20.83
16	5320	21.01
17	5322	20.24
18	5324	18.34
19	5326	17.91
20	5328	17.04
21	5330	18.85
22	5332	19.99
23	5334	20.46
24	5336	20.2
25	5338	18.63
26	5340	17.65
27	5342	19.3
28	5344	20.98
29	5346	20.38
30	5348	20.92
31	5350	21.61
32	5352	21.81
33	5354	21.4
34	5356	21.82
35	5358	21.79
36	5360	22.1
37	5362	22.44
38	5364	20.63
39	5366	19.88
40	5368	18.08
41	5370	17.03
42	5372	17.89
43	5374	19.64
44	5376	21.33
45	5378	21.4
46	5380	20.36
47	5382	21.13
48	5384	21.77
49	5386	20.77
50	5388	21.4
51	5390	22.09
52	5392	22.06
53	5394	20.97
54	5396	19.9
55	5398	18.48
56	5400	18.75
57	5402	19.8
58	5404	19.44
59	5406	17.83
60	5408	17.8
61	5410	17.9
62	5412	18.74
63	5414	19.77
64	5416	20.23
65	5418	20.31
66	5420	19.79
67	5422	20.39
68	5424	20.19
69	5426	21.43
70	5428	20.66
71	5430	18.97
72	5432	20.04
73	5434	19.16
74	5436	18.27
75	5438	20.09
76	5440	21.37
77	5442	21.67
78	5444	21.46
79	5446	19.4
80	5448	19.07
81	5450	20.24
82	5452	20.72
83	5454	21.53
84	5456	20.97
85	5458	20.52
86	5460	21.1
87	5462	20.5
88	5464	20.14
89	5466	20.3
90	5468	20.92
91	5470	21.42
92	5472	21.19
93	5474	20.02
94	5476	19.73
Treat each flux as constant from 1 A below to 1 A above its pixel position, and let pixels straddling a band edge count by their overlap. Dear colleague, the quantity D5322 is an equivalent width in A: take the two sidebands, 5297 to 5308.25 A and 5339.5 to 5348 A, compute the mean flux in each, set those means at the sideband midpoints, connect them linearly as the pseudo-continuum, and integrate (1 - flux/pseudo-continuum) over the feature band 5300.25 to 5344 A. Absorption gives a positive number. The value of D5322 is 0.9 A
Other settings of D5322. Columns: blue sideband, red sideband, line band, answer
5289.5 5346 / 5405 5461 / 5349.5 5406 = -1.34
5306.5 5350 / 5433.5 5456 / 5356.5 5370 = -0.37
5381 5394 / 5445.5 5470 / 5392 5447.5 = 3.34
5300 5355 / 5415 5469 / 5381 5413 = 0.58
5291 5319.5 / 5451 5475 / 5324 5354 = 1.47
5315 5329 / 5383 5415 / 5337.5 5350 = -0.15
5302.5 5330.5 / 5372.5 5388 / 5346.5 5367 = -0.82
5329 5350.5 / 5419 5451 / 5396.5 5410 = 0.93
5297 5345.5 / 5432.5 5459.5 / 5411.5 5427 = 0.09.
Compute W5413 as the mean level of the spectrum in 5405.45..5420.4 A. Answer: 19.1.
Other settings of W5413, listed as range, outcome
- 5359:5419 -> 20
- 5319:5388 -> 20.2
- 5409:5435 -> 19.8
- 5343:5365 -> 21.4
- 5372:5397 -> 20.9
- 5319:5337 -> 19.3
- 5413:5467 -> 20.3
